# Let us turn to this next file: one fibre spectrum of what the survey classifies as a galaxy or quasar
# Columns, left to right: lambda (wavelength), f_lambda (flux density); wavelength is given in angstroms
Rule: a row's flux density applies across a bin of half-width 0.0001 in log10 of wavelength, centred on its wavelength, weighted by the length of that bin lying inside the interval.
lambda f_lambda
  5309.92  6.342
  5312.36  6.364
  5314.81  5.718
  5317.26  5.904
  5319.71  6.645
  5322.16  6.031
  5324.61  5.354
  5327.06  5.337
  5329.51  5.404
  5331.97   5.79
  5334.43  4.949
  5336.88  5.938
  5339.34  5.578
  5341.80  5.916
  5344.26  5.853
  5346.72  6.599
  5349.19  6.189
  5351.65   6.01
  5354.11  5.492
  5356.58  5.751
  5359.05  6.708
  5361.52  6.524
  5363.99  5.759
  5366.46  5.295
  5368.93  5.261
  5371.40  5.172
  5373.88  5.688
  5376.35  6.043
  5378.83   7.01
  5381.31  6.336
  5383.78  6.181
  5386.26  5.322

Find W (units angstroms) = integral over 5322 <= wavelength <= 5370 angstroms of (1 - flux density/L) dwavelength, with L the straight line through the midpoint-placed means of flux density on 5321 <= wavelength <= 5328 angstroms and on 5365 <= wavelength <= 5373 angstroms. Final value -3.1 angstroms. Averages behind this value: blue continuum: 5.58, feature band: 5.78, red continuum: 5.28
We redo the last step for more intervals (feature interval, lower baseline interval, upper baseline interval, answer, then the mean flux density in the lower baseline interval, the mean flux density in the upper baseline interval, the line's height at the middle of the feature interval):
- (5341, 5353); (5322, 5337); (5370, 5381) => -0.92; 5.48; 6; 5.68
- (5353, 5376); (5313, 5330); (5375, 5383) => 1.93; 5.81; 6.44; 6.28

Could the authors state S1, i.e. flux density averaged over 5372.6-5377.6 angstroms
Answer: 5.86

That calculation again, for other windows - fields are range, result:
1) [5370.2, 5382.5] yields 6.05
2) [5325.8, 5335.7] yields 5.38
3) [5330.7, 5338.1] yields 5.56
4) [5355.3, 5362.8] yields 6.31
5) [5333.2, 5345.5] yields 5.65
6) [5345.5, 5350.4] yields 6.39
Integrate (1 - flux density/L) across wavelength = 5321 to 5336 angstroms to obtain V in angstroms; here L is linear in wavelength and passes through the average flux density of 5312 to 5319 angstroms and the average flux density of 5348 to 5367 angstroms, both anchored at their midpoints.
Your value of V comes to 1.3 angstroms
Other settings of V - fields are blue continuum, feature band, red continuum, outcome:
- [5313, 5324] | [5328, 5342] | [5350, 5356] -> 0.8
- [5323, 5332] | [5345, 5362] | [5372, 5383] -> -0.9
